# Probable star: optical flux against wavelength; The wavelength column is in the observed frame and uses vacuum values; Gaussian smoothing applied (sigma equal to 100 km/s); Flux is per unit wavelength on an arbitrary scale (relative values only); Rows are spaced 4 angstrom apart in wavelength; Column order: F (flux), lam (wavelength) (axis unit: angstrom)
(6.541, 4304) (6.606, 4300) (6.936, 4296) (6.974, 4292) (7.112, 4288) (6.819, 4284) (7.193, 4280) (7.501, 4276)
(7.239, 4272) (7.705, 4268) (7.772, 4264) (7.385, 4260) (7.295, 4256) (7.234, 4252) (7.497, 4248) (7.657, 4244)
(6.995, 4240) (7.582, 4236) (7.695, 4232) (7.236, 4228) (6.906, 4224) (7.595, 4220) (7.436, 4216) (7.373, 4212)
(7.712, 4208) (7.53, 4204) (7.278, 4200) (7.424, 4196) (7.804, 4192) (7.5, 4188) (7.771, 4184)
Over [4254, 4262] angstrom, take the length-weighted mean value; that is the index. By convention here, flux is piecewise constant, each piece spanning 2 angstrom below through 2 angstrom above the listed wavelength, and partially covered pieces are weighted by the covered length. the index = 7.34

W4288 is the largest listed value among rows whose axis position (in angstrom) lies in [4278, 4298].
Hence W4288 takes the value 7.193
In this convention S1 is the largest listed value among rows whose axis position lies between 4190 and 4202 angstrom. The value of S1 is 7.804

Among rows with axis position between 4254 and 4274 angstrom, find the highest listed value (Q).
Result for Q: 7.772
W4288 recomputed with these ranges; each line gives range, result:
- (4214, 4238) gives 7.695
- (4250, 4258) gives 7.295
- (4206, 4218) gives 7.712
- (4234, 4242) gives 7.582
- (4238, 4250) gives 7.657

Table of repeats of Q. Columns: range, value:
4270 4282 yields 7.501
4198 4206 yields 7.53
